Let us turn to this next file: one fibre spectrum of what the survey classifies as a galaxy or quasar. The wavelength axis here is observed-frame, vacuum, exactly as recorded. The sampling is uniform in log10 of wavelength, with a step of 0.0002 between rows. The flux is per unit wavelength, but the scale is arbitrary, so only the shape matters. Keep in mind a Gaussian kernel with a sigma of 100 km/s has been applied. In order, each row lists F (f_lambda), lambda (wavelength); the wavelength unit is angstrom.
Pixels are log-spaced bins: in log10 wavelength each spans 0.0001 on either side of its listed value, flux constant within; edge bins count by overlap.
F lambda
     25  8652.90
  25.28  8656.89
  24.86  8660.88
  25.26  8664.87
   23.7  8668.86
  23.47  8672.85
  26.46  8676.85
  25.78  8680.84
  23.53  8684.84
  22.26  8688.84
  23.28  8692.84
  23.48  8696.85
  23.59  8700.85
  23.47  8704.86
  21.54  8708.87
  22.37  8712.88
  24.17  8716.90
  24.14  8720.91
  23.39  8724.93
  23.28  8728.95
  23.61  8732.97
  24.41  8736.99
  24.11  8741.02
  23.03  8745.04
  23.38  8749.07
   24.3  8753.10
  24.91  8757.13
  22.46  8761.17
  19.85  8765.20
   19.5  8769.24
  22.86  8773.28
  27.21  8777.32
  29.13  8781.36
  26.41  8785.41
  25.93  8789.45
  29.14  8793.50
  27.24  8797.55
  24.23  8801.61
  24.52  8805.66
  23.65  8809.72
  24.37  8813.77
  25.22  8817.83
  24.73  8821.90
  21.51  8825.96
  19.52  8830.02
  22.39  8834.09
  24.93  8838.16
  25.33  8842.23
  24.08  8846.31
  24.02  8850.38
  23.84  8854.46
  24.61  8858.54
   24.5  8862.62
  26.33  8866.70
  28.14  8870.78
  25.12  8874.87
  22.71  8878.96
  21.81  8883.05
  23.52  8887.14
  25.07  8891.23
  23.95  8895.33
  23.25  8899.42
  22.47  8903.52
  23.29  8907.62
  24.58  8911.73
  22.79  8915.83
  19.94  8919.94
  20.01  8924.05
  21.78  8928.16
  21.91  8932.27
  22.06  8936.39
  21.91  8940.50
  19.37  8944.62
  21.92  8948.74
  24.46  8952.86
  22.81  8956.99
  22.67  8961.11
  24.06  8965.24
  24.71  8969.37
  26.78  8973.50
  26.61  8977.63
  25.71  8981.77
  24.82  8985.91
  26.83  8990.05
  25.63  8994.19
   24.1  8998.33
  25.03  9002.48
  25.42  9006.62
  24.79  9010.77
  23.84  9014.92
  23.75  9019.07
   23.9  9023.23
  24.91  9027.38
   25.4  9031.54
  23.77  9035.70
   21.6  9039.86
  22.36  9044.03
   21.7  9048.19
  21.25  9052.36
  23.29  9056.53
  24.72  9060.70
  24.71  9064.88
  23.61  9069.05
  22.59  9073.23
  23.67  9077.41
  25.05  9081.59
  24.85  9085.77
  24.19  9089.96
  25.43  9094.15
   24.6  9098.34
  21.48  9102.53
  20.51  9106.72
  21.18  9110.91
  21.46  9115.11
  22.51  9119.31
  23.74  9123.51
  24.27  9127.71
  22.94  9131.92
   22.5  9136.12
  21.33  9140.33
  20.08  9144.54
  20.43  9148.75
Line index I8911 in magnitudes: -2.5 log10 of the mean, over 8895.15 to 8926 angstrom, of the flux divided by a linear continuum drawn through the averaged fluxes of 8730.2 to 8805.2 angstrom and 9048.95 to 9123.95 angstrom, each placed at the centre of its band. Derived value 0.070 mag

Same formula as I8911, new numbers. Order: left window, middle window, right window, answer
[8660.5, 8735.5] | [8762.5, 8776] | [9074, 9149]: 0.12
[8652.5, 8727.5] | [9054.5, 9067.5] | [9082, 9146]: -0.06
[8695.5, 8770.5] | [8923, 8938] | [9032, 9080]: 0.08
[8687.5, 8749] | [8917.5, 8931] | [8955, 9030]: 0.18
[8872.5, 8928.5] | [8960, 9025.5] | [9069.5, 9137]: -0.09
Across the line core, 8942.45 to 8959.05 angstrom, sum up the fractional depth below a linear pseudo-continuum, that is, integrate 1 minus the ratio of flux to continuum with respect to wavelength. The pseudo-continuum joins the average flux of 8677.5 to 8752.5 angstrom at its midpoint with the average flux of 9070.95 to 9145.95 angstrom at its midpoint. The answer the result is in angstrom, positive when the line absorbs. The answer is 0.7 angstrom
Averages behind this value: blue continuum 23.6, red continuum 22.9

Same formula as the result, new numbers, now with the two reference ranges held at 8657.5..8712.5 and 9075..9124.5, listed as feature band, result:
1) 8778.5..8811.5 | -3.6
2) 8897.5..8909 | 0.3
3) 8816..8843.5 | 0.4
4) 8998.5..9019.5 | -1.1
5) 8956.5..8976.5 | -0.9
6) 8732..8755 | 0.0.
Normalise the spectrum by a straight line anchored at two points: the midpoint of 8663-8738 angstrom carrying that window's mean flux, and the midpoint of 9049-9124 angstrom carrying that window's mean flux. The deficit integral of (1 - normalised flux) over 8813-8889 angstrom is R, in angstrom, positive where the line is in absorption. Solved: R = -1.60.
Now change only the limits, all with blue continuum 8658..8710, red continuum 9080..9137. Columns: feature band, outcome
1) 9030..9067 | 0.21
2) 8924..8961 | 2.43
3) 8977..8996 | -1.99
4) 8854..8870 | -1.04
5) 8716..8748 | 0.18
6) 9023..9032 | -0.56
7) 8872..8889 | 0.06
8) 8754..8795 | -1.52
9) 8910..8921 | 0.44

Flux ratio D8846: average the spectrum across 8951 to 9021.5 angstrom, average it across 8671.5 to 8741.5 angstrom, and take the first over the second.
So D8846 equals 1.0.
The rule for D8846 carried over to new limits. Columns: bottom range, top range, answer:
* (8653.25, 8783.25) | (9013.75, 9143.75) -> 0.97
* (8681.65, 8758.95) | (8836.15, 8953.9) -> 0.99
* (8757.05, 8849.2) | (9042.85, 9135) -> 0.95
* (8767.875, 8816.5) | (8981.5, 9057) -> 0.95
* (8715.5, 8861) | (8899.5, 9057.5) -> 0.97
